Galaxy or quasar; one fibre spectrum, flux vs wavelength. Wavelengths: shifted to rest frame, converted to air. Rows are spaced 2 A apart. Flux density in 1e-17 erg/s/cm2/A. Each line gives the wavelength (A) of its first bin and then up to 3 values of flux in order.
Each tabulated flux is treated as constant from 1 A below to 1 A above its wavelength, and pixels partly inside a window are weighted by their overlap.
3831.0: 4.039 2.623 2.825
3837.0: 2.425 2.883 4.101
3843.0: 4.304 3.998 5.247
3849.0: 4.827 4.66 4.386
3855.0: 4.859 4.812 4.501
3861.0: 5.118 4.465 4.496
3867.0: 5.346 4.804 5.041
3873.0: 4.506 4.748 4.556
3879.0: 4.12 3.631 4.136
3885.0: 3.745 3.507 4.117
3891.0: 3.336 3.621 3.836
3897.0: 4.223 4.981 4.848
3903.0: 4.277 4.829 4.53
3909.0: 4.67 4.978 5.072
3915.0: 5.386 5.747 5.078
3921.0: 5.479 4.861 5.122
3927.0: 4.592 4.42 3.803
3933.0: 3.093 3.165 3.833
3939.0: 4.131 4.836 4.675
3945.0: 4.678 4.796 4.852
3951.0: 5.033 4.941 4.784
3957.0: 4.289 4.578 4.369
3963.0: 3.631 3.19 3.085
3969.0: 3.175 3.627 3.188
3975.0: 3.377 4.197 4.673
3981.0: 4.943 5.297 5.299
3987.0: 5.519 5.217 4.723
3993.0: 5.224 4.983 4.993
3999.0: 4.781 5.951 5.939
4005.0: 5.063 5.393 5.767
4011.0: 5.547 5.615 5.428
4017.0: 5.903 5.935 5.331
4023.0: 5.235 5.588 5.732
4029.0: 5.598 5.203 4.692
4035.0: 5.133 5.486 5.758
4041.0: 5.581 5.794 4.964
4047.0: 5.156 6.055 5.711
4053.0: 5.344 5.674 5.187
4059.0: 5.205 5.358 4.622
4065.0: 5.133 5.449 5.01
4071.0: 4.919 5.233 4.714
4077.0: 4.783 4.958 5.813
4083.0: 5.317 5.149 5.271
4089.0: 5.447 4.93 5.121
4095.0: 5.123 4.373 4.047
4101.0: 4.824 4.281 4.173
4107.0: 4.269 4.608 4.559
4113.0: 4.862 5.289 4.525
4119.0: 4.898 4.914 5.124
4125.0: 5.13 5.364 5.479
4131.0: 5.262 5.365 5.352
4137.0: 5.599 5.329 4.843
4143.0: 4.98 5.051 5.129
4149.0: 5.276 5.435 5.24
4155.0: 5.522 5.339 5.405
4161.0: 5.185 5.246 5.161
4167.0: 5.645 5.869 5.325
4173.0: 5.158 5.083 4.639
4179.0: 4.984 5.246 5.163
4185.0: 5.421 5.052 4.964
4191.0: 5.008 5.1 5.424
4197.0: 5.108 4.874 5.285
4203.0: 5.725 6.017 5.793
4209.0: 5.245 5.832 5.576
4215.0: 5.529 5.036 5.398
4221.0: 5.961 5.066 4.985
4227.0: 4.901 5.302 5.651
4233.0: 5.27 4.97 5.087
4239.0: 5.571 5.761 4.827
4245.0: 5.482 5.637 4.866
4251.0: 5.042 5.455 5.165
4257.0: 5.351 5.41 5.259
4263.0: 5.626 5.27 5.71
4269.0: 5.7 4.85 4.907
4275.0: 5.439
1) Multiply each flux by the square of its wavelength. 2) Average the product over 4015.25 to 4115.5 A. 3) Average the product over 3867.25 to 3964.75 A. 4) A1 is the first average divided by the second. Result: 1.2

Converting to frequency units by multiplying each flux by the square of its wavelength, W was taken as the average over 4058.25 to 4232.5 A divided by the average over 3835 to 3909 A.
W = 1.4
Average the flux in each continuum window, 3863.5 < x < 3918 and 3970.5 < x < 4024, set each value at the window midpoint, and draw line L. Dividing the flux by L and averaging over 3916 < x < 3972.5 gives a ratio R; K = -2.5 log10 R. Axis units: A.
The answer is 0.10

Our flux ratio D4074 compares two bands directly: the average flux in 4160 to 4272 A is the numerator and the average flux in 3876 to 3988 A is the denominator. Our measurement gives 1.21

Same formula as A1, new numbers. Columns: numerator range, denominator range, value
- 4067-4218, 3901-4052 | 1.14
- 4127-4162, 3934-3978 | 1.41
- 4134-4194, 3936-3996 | 1.30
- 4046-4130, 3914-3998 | 1.19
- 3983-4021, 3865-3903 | 1.34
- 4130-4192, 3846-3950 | 1.32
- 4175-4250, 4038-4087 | 1.08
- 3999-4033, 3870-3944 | 1.32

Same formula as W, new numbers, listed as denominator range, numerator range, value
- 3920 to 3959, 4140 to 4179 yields 1.30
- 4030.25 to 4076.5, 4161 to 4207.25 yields 1.06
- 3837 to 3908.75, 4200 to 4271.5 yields 1.48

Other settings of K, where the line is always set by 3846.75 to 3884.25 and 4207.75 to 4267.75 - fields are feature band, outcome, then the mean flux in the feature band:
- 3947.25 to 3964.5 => 0.06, 4.53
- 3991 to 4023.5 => -0.11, 5.42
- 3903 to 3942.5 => 0.03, 4.6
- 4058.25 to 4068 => -0.03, 5.15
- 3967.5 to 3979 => 0.32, 3.6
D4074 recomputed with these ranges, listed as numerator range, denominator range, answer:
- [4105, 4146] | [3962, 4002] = 1.13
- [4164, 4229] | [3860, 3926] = 1.16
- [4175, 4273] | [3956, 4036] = 1.08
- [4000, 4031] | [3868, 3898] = 1.35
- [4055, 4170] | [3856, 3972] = 1.15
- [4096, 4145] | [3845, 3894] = 1.10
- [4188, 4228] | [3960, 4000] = 1.22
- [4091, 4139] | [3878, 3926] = 1.09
